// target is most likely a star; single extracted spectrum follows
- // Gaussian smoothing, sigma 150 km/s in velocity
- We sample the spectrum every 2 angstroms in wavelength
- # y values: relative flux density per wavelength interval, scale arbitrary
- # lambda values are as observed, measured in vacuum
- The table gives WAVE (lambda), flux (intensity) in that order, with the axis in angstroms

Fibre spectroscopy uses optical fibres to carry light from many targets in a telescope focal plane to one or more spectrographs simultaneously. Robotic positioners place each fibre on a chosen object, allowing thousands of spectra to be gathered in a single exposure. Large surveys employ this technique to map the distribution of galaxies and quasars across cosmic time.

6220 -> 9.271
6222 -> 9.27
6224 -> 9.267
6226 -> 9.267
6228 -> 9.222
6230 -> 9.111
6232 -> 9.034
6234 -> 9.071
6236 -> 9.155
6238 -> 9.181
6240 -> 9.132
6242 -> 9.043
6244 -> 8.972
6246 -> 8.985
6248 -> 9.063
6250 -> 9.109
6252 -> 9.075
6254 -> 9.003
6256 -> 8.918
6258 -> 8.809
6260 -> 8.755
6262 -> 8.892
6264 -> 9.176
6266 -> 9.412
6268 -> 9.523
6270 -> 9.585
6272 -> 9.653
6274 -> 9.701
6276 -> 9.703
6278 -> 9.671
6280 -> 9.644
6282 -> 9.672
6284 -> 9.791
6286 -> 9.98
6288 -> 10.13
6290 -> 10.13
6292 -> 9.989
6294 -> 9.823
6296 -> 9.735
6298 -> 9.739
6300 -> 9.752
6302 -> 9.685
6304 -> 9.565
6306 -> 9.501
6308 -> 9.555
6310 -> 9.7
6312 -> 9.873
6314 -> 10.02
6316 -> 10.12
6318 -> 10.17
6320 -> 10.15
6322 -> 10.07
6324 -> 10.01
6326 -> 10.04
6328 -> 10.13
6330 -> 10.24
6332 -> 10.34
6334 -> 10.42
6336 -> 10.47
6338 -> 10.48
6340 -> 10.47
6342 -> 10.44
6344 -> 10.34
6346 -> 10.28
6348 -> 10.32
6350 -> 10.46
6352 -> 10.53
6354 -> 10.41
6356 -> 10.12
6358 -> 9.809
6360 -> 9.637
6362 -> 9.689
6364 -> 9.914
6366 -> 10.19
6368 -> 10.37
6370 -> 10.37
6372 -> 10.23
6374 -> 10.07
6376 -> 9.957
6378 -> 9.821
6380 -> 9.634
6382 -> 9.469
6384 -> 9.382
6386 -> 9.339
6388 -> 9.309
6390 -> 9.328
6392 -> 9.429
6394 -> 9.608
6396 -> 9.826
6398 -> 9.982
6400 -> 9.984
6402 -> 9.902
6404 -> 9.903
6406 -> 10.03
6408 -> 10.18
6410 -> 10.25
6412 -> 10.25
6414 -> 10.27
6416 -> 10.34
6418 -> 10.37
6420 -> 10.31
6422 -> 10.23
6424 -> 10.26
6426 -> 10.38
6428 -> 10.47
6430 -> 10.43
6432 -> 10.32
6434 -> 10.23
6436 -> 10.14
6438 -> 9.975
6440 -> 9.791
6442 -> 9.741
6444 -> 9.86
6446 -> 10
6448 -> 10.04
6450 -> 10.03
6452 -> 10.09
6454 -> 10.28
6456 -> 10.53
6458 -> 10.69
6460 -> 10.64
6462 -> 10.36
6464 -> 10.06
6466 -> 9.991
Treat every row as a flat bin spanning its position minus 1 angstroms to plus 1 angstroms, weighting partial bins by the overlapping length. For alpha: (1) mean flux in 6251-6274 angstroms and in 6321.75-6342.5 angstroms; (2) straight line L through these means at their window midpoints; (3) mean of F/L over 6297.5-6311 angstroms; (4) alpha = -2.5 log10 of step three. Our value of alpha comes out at 0.023 mag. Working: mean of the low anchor 9.19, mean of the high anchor 10.3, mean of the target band 9.64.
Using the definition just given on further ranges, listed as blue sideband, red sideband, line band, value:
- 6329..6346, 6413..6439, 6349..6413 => 0.05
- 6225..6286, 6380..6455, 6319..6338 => -0.07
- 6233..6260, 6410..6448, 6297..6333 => -0.05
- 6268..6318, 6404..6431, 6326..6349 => -0.04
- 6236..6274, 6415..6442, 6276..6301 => -0.05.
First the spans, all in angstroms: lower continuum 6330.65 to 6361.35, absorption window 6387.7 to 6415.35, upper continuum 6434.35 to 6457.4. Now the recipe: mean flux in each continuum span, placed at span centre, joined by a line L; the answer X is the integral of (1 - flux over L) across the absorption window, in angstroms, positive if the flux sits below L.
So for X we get 0.7 angstroms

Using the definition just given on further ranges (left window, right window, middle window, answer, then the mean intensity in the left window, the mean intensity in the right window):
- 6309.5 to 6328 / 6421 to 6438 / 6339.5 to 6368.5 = -0.2 angstroms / 10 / 10.3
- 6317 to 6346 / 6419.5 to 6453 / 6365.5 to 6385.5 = 0.6 angstroms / 10.3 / 10.1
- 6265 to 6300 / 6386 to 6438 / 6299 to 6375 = -1.7 angstroms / 9.76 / 10.1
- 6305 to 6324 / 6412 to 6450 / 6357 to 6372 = 0.0 angstroms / 9.91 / 10.2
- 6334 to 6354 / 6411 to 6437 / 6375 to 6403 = 1.9 angstroms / 10.4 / 10.3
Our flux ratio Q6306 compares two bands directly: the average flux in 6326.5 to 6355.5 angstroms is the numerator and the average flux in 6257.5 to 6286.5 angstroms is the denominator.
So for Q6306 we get 1.10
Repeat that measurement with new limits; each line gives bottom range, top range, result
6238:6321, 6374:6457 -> 1.05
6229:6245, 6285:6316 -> 1.08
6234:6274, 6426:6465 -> 1.12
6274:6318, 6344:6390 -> 1.02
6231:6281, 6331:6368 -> 1.11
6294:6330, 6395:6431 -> 1.03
